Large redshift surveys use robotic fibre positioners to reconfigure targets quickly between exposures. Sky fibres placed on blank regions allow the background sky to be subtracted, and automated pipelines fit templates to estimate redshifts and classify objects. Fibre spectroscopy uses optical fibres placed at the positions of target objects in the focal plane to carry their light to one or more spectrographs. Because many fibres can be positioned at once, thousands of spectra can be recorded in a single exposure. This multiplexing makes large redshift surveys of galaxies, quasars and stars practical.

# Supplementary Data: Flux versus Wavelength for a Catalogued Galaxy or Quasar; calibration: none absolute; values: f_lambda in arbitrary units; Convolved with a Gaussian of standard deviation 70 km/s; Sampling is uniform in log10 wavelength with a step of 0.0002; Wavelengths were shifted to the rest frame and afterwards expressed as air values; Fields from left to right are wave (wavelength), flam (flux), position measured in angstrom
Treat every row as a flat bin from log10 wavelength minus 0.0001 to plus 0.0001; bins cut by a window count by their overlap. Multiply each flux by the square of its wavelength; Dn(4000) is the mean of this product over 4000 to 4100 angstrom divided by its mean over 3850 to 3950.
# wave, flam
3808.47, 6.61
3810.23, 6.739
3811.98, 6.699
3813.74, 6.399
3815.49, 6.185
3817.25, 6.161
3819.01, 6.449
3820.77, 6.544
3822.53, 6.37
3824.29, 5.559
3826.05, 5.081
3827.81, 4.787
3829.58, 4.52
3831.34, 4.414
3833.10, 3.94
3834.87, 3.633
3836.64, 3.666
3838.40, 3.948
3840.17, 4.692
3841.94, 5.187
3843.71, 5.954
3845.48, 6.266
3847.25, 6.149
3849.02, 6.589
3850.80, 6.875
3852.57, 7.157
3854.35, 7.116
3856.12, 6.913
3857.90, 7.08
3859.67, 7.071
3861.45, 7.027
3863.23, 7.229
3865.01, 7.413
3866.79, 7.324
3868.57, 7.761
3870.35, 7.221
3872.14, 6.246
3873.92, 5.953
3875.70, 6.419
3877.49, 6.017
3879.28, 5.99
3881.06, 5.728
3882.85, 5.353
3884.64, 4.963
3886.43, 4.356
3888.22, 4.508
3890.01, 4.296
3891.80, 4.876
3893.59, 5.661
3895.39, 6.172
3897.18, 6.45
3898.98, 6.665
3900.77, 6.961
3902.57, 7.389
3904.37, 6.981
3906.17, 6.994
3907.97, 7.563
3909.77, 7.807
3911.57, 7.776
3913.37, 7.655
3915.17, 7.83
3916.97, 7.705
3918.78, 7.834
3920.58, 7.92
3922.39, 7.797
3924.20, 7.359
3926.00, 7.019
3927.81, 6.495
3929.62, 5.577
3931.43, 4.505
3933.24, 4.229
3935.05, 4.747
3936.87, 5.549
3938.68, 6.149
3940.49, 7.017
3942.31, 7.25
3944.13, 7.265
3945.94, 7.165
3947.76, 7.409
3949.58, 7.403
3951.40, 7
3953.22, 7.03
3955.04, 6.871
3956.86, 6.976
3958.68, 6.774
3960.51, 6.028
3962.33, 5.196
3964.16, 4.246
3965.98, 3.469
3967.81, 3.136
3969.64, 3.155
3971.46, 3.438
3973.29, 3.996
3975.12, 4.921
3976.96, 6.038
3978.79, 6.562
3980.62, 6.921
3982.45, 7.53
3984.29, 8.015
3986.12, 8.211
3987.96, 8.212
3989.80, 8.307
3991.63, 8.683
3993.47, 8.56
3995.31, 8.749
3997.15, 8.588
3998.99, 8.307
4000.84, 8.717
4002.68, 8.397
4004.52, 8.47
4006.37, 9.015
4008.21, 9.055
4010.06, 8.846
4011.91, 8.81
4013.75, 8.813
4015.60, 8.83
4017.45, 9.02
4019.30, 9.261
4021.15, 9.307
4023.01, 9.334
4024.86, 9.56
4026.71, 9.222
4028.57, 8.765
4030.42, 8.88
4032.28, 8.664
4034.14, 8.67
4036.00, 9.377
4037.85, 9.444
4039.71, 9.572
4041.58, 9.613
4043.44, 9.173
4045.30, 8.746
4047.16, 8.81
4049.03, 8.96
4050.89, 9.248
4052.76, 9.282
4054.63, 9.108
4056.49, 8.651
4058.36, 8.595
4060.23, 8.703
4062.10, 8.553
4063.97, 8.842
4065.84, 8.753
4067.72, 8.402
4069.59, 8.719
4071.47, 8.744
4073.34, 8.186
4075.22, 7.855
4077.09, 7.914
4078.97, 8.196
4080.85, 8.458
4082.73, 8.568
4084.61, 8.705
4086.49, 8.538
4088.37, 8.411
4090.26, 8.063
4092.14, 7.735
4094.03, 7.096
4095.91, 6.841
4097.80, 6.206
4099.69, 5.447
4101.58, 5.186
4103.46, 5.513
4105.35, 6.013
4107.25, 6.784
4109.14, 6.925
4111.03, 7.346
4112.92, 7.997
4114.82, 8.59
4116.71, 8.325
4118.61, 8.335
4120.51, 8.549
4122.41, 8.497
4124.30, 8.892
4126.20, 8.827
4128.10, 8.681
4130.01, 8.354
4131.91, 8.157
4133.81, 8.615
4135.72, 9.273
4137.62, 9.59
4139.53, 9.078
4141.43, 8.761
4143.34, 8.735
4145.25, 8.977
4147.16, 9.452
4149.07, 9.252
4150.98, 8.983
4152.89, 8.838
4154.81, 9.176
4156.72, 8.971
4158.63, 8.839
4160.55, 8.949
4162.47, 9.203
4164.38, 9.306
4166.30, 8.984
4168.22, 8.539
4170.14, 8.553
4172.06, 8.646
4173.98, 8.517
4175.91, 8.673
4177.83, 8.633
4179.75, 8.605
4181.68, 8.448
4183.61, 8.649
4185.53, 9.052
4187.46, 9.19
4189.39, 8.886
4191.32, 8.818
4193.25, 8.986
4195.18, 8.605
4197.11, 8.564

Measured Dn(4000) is 1.41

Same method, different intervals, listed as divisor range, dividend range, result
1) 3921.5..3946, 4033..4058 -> 1.54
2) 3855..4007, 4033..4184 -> 1.39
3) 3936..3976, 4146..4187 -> 1.70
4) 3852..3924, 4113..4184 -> 1.50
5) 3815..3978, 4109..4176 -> 1.62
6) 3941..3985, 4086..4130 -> 1.35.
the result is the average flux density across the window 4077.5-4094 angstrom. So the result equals 8.25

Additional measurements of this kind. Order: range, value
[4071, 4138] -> 7.85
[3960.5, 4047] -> 7.82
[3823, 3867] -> 5.81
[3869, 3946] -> 6.41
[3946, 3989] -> 6.05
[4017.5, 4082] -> 8.87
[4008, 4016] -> 8.86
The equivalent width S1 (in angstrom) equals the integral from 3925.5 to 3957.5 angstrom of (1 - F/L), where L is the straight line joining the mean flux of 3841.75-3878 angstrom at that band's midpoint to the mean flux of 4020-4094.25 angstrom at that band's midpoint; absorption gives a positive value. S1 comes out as 4.9 angstrom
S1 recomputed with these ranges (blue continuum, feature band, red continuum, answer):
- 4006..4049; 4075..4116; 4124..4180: 7.3 angstrom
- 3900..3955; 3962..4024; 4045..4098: 2.0 angstrom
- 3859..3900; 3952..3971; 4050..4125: 4.3 angstrom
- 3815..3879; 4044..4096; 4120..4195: -2.8 angstrom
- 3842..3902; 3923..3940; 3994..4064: 3.5 angstrom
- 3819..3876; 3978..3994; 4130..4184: -1.3 angstrom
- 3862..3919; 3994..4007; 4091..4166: -2.3 angstrom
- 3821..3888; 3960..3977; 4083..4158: 6.5 angstrom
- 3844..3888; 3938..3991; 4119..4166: 7.6 angstrom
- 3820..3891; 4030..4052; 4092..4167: -5.0 angstrom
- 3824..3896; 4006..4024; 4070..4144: -4.8 angstrom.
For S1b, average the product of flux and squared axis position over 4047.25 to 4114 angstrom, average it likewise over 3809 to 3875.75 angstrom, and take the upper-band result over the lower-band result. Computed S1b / 1.47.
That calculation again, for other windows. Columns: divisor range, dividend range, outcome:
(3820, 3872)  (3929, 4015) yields 1.21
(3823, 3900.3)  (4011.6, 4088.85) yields 1.67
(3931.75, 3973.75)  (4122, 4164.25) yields 1.72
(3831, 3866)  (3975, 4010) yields 1.46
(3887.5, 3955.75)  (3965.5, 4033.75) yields 1.21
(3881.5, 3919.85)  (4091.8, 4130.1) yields 1.27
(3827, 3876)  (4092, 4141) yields 1.47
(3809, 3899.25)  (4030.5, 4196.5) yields 1.63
